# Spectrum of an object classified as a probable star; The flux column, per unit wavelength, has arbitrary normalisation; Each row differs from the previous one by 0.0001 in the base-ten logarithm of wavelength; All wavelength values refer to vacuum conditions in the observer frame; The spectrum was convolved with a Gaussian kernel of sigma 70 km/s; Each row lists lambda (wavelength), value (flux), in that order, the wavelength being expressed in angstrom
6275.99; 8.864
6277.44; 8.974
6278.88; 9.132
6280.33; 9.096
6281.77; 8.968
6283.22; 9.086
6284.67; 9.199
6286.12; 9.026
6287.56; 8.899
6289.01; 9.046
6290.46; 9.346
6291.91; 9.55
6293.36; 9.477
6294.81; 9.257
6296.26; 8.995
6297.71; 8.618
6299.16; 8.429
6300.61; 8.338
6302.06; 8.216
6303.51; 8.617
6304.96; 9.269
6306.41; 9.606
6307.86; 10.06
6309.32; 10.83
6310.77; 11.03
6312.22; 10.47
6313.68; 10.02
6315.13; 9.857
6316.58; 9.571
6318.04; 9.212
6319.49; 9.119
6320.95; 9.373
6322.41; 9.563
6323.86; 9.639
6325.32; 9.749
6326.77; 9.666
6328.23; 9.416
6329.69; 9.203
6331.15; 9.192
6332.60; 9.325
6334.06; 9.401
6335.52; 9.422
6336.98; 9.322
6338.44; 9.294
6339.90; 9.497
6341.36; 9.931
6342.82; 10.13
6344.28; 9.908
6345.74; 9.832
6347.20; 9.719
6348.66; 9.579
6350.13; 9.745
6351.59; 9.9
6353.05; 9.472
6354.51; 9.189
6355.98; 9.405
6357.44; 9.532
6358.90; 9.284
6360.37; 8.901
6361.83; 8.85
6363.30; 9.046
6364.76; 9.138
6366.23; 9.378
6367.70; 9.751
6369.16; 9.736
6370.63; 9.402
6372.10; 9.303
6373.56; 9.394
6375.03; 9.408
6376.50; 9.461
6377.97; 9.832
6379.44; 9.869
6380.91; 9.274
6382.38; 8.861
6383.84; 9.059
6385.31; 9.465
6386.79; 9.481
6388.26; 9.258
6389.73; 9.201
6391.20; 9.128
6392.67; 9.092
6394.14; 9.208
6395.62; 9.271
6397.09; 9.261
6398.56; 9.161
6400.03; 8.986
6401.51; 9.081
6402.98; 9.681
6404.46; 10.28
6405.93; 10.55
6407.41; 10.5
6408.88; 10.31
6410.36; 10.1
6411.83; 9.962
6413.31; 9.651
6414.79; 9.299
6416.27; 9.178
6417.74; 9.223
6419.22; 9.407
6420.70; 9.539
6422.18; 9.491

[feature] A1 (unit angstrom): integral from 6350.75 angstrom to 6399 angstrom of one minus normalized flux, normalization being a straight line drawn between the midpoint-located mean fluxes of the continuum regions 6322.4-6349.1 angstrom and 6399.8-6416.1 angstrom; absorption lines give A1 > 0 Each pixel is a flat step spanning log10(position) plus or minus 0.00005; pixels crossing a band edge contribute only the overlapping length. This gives 1.93 angstrom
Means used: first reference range 9.57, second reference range 9.85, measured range 9.34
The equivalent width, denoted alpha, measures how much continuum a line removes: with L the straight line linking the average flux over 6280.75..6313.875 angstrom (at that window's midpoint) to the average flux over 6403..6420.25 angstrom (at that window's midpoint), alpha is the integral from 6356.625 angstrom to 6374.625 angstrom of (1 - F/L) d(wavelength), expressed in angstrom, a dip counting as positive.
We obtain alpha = 0.6 angstrom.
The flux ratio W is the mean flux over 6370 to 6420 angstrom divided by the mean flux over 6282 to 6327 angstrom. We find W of 1.01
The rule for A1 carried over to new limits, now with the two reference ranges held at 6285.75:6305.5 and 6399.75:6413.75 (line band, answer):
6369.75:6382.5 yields 0.3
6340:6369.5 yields -0.2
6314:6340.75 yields -0.7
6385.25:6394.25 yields 0.5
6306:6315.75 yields -1.3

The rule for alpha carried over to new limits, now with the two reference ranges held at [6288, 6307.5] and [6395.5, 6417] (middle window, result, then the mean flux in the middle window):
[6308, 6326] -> -1.48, 9.87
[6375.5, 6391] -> 0.29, 9.37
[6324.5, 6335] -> -0.25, 9.42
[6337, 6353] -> -0.72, 9.72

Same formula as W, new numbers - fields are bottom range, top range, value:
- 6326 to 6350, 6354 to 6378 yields 0.98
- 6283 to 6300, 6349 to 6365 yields 1.03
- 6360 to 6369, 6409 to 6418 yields 1.04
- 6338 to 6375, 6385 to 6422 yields 1.00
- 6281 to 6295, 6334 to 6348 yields 1.05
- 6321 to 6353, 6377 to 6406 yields 0.98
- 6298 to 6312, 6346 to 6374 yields 1.00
